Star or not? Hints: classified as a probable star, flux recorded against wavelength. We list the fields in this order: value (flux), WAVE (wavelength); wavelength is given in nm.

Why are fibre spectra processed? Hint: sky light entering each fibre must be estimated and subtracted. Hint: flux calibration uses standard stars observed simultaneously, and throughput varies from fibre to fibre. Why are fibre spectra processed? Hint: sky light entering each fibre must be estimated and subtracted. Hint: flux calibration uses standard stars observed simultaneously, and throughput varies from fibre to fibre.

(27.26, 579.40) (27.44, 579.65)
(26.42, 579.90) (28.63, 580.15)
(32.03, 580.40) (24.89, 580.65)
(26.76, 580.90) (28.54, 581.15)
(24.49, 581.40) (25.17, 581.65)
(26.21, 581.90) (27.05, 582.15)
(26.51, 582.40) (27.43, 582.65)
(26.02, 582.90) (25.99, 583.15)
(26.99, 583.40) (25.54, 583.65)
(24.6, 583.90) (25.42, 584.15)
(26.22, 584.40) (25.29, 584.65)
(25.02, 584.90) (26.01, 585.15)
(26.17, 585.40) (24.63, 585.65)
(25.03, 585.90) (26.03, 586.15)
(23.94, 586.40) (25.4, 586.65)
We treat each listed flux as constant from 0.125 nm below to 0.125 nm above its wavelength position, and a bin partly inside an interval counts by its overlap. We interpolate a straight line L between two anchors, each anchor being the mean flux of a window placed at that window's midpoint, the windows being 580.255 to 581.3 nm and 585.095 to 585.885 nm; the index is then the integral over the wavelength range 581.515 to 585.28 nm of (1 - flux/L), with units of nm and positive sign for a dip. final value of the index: 0.09 nm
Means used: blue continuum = 28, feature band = 26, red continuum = 25.5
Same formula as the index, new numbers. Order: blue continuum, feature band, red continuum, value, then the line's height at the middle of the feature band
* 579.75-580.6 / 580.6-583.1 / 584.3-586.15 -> 0.11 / 27.6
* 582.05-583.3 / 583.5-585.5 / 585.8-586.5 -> 0.02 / 25.8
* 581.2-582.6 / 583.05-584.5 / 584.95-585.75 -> 0.00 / 25.8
